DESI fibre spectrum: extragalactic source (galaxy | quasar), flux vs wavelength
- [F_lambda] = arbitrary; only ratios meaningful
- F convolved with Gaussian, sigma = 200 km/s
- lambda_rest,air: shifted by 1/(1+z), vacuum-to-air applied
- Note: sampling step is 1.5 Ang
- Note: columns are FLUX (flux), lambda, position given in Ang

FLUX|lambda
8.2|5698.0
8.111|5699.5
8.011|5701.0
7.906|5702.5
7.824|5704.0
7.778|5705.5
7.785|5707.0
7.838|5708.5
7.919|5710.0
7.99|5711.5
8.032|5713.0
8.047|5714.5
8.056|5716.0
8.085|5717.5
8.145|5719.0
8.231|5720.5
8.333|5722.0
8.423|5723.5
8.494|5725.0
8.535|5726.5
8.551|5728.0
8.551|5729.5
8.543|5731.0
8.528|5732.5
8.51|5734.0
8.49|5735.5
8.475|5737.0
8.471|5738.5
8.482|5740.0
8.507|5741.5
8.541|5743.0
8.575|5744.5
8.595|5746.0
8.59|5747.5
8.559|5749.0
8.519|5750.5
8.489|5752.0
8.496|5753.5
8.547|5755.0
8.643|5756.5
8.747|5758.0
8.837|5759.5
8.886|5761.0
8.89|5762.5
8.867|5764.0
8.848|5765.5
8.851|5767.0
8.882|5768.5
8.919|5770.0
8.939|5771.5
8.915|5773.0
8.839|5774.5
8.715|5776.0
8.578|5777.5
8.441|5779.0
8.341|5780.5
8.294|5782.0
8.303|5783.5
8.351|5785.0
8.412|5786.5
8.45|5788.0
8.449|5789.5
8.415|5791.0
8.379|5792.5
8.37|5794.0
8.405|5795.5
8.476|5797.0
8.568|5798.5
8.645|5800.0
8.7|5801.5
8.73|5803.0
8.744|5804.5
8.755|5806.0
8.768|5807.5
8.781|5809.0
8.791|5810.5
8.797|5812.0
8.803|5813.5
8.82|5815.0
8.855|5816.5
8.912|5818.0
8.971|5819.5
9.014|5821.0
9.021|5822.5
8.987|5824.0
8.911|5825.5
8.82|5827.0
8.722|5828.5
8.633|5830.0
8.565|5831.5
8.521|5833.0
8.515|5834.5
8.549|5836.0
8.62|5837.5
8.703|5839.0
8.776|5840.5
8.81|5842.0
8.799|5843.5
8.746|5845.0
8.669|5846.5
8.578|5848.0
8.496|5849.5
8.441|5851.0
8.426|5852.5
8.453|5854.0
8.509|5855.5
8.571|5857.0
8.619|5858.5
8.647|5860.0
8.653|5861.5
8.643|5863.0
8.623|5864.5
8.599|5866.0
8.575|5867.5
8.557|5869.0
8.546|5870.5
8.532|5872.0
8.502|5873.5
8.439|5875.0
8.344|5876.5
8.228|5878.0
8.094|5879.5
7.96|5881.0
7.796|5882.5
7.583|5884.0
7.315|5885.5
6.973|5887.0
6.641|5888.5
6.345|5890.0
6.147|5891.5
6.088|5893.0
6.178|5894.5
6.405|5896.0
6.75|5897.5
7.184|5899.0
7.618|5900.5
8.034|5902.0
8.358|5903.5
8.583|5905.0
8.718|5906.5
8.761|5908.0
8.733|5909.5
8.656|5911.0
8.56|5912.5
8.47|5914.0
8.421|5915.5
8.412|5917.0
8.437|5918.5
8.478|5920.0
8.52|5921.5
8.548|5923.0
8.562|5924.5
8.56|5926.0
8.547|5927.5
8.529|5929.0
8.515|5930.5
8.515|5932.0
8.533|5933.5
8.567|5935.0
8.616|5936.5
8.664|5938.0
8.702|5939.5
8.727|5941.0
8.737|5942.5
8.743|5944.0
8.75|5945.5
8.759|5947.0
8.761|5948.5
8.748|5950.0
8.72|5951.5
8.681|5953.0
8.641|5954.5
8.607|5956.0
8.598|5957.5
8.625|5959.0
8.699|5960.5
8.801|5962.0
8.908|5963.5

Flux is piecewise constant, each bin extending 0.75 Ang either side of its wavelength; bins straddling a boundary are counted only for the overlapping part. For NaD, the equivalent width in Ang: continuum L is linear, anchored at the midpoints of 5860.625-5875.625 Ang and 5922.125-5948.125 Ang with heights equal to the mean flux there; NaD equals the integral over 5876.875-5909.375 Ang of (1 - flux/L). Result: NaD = 4.3 Ang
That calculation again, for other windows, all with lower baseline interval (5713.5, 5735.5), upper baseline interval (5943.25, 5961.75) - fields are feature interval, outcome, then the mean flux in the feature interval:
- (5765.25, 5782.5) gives -0.6 Ang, 8.72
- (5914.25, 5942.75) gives 0.4 Ang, 8.55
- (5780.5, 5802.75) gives 0.0 Ang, 8.45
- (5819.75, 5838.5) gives -0.5 Ang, 8.75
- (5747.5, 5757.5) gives -0.2 Ang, 8.55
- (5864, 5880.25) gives 0.2 Ang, 8.46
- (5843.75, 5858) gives 0.0 Ang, 8.55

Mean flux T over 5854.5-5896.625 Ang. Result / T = 7.87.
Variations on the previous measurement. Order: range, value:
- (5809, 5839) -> 8.78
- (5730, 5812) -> 8.61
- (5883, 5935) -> 7.91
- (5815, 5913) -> 8.26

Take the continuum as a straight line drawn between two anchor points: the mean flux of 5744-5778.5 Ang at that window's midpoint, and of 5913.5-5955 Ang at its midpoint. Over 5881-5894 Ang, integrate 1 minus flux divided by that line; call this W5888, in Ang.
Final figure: 2.6 Ang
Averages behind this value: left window 8.73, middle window 6.91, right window 8.6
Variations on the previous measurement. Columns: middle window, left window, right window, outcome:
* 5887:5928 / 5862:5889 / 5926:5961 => 2.6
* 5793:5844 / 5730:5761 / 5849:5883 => -1.4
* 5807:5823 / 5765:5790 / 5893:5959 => -0.6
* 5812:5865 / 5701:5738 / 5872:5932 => -4.4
